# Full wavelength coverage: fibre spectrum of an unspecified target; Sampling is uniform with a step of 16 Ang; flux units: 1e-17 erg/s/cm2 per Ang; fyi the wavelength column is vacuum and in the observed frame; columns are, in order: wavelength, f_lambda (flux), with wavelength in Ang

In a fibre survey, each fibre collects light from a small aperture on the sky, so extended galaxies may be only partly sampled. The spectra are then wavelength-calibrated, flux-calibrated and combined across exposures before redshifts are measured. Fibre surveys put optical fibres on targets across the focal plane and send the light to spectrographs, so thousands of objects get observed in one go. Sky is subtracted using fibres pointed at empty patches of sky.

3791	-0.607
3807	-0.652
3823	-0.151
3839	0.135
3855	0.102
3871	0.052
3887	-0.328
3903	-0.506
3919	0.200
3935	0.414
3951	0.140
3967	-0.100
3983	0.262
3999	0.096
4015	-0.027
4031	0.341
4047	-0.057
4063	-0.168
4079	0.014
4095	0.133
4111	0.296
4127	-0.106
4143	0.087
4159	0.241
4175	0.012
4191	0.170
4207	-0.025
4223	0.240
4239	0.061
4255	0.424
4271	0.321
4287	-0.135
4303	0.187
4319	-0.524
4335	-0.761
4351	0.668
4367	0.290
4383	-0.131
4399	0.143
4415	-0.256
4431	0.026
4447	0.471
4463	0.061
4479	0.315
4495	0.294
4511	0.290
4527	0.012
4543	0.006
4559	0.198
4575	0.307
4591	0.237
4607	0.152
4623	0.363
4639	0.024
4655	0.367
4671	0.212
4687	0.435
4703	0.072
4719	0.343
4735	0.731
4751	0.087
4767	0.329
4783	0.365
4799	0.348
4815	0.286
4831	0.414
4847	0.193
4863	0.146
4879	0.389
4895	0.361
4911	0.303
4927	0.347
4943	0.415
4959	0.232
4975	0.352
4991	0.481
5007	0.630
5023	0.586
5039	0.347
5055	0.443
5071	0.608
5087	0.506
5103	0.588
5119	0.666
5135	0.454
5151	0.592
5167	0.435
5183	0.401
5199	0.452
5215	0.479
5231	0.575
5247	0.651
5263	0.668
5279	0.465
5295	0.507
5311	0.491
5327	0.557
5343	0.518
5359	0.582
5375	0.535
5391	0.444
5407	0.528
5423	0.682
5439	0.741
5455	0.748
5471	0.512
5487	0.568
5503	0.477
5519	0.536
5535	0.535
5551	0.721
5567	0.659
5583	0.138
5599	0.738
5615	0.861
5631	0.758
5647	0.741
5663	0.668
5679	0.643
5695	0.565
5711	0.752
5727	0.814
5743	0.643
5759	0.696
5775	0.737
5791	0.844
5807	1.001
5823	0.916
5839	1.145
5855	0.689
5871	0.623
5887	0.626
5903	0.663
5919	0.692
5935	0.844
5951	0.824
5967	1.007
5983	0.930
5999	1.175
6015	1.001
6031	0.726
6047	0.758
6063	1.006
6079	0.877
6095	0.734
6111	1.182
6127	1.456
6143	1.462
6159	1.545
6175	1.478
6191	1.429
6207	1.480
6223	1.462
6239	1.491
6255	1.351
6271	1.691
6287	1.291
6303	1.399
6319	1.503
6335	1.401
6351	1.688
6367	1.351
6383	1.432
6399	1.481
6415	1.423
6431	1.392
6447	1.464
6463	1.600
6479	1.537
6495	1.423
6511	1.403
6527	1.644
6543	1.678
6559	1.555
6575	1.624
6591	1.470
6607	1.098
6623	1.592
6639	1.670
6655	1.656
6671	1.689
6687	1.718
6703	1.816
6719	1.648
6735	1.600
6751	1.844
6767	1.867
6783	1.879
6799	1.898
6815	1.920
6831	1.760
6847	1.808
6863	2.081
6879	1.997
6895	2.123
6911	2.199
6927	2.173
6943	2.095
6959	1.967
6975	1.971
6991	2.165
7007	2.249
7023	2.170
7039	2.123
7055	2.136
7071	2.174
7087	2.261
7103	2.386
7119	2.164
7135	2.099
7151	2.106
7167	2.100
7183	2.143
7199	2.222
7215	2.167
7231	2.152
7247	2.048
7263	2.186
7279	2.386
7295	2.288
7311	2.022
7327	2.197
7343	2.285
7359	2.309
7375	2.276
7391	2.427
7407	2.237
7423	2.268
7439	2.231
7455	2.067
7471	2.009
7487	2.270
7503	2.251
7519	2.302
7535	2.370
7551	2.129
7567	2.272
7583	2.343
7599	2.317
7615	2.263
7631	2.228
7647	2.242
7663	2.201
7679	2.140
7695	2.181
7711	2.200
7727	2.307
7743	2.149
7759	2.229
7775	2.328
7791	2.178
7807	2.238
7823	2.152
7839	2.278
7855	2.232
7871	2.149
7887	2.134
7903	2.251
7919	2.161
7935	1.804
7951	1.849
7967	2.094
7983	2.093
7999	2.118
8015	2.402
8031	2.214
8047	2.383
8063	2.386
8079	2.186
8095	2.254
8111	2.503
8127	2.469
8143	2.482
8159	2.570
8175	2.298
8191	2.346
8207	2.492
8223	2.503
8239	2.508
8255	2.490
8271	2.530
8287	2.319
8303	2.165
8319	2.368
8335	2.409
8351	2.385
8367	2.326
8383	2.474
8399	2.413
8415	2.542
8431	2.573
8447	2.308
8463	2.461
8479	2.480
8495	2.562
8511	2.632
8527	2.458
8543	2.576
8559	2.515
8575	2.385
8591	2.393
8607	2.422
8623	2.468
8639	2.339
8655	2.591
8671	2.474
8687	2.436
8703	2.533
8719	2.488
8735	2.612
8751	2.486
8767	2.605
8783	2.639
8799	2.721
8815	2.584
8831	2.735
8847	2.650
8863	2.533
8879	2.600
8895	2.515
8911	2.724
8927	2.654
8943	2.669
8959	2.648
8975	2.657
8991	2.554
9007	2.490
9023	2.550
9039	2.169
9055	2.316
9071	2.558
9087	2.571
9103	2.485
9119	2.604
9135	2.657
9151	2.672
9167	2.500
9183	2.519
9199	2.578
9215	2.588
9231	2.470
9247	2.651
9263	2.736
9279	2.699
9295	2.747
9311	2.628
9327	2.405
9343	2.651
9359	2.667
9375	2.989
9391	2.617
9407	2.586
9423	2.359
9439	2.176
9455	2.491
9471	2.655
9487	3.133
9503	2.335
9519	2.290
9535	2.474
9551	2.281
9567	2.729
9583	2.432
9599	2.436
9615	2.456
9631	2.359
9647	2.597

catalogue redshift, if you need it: 0.534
